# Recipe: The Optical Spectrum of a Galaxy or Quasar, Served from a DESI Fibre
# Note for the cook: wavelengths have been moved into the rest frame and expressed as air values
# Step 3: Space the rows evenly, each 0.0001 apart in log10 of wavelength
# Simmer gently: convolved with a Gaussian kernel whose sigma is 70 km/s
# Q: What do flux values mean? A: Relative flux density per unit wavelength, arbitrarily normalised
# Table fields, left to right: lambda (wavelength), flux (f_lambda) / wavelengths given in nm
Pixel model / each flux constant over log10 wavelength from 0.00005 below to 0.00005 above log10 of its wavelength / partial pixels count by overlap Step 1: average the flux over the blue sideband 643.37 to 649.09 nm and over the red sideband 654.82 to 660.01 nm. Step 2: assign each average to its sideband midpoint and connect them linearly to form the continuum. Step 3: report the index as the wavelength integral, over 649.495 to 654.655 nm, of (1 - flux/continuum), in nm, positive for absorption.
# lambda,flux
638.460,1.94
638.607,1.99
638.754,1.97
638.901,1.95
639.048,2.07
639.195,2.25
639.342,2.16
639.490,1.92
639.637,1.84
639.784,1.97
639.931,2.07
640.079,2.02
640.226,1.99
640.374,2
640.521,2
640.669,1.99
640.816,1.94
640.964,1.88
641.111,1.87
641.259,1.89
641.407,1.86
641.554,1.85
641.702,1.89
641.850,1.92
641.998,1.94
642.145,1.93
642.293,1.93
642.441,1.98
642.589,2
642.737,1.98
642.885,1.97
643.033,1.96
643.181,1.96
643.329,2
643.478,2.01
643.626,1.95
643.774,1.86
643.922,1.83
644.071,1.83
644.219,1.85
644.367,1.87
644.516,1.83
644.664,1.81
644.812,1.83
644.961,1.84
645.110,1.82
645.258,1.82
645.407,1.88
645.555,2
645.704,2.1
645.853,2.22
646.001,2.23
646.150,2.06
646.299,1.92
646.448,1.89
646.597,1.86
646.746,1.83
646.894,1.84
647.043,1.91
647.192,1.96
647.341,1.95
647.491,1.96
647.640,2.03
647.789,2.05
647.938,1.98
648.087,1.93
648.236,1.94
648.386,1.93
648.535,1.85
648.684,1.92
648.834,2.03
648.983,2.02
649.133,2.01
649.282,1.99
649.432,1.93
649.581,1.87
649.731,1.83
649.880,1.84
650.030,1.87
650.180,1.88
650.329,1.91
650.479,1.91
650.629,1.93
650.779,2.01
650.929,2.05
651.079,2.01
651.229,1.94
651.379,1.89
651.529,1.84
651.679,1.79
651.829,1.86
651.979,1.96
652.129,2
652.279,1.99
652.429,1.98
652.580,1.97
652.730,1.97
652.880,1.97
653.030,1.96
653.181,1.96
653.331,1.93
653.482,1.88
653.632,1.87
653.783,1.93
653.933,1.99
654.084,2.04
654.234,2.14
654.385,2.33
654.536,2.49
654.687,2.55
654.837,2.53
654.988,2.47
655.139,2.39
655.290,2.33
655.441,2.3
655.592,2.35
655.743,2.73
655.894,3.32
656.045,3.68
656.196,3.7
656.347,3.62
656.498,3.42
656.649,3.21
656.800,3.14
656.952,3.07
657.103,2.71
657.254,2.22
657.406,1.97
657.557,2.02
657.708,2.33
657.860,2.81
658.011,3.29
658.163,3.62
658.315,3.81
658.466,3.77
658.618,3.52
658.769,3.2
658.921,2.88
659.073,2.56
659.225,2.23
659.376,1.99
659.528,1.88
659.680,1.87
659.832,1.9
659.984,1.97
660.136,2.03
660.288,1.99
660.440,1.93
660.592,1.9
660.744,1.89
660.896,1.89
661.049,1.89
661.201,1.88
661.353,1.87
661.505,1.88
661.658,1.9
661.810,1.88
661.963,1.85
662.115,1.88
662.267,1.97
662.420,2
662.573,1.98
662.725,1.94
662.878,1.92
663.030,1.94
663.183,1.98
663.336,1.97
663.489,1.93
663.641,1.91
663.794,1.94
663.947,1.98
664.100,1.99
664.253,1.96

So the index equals 0.877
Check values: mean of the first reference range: 1.93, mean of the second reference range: 2.78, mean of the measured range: 1.97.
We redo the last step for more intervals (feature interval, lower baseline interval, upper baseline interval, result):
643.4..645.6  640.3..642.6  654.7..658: 0.25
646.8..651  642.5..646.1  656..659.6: 0.62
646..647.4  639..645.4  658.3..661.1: 0.07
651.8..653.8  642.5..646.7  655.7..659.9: 0.45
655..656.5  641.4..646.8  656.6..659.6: -0.15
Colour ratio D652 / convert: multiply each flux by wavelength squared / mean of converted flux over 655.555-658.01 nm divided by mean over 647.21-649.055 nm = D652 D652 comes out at 1.5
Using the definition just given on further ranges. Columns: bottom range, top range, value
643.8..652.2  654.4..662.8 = 1.33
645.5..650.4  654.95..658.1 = 1.48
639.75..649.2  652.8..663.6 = 1.27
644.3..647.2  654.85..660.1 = 1.49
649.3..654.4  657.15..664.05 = 1.17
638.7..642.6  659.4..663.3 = 1.04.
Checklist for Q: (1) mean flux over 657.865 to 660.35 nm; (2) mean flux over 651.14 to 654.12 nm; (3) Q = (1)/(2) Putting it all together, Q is 1.38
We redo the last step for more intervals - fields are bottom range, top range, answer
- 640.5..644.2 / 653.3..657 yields 1.36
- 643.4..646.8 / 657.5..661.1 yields 1.29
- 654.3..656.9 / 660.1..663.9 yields 0.67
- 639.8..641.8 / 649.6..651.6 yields 0.99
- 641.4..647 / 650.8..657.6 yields 1.22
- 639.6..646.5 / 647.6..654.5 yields 1.01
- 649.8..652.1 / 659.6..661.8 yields 1.00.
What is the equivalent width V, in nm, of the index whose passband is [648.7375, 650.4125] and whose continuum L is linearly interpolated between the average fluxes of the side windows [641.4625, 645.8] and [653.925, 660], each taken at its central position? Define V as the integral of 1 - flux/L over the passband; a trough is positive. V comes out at 0.25 nm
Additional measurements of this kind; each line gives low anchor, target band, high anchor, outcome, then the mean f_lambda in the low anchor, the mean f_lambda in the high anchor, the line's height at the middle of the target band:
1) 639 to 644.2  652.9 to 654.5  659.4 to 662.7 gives -0.07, 1.96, 1.92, 1.93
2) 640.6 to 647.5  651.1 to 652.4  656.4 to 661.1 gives 0.20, 1.93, 2.55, 2.25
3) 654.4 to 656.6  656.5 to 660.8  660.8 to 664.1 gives -0.25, 2.84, 1.92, 2.42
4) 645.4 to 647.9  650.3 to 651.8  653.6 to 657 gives 0.26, 1.98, 2.69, 2.34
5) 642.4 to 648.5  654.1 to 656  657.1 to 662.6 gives -0.28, 1.94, 2.3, 2.18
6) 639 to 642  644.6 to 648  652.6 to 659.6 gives 0.40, 1.97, 2.61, 2.21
